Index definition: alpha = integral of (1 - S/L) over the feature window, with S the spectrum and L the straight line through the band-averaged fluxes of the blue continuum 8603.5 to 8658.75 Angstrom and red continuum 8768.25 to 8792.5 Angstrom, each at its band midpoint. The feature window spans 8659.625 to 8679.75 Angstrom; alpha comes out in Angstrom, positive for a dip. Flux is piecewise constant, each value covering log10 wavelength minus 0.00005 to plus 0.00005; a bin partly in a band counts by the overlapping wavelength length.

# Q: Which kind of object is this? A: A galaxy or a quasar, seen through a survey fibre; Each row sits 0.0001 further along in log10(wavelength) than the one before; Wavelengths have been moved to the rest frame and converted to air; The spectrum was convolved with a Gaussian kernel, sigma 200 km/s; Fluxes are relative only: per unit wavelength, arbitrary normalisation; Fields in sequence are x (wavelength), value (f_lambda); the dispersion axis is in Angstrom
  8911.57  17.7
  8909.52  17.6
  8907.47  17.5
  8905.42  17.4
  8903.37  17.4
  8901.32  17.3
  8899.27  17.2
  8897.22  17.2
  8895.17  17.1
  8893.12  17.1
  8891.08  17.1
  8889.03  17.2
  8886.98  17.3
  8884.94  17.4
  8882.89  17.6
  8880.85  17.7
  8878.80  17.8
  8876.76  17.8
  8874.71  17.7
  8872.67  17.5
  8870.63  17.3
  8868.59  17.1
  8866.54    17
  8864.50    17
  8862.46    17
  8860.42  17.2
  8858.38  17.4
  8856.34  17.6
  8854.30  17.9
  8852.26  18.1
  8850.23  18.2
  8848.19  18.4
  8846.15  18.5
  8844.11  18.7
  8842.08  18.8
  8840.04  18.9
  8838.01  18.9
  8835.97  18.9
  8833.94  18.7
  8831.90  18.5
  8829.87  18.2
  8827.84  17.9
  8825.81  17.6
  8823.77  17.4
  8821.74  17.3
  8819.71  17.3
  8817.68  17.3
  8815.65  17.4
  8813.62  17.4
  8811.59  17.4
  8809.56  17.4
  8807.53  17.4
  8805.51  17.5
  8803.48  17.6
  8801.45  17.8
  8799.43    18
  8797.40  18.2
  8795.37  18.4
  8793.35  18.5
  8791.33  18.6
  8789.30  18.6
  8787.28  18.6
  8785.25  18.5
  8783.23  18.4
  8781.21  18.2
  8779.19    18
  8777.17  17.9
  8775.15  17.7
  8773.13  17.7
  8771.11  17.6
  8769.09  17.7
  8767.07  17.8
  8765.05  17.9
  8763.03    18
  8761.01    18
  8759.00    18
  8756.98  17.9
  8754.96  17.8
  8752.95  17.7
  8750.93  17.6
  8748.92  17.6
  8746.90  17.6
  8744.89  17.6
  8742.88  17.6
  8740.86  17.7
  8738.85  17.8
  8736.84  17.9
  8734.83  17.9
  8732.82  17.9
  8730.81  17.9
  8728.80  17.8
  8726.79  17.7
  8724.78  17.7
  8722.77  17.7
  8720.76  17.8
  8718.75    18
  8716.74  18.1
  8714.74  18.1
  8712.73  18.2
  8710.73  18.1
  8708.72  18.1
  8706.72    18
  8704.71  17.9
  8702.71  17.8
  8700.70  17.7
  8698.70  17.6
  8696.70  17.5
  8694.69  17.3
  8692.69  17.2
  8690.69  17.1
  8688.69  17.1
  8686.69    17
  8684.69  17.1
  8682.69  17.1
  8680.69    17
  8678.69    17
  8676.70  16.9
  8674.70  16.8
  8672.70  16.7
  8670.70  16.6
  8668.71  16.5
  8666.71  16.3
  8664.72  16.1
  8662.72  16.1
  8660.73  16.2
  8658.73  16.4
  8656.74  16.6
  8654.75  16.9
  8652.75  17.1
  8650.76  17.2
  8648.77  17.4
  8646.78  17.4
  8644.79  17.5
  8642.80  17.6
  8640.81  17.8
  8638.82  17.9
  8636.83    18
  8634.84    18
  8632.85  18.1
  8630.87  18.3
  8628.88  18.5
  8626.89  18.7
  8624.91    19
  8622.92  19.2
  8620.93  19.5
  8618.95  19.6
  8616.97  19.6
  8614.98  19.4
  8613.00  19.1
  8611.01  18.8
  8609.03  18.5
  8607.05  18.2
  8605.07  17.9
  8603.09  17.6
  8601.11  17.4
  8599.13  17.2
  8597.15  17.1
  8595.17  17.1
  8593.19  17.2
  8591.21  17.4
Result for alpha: 1.82 Angstrom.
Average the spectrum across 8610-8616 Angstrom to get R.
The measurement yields 19.1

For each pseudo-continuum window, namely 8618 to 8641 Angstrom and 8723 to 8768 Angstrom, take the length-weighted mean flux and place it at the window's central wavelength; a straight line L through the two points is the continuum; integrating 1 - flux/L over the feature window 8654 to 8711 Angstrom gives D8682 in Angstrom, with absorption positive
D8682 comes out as 3.6 Angstrom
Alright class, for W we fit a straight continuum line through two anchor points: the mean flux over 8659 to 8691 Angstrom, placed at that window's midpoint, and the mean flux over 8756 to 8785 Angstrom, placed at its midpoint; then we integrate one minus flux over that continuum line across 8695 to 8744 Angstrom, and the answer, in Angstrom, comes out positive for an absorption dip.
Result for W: -1.6 Angstrom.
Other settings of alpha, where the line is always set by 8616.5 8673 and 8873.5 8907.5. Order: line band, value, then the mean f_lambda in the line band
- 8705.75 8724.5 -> -0.5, 18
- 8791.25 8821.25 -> -0.4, 17.7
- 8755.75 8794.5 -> -1.3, 18.1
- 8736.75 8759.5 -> -0.3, 17.7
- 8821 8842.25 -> -1.0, 18.3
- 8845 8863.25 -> -0.4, 17.8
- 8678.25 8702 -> 0.4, 17.2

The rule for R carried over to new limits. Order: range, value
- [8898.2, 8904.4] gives 17.3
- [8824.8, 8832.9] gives 18.1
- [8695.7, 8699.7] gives 17.6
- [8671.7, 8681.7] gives 16.9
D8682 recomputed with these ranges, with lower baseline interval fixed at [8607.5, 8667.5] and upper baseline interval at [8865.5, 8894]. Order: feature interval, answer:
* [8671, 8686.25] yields 0.8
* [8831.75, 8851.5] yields -1.3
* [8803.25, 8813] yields 0.1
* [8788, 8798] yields -0.5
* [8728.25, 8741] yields -0.1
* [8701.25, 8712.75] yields -0.1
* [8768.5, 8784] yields -0.2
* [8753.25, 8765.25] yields -0.2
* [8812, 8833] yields -0.1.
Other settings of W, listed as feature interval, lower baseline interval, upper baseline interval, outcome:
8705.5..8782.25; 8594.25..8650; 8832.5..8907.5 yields 0.51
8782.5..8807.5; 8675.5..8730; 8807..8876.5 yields -0.65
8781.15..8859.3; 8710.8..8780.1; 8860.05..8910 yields -2.21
